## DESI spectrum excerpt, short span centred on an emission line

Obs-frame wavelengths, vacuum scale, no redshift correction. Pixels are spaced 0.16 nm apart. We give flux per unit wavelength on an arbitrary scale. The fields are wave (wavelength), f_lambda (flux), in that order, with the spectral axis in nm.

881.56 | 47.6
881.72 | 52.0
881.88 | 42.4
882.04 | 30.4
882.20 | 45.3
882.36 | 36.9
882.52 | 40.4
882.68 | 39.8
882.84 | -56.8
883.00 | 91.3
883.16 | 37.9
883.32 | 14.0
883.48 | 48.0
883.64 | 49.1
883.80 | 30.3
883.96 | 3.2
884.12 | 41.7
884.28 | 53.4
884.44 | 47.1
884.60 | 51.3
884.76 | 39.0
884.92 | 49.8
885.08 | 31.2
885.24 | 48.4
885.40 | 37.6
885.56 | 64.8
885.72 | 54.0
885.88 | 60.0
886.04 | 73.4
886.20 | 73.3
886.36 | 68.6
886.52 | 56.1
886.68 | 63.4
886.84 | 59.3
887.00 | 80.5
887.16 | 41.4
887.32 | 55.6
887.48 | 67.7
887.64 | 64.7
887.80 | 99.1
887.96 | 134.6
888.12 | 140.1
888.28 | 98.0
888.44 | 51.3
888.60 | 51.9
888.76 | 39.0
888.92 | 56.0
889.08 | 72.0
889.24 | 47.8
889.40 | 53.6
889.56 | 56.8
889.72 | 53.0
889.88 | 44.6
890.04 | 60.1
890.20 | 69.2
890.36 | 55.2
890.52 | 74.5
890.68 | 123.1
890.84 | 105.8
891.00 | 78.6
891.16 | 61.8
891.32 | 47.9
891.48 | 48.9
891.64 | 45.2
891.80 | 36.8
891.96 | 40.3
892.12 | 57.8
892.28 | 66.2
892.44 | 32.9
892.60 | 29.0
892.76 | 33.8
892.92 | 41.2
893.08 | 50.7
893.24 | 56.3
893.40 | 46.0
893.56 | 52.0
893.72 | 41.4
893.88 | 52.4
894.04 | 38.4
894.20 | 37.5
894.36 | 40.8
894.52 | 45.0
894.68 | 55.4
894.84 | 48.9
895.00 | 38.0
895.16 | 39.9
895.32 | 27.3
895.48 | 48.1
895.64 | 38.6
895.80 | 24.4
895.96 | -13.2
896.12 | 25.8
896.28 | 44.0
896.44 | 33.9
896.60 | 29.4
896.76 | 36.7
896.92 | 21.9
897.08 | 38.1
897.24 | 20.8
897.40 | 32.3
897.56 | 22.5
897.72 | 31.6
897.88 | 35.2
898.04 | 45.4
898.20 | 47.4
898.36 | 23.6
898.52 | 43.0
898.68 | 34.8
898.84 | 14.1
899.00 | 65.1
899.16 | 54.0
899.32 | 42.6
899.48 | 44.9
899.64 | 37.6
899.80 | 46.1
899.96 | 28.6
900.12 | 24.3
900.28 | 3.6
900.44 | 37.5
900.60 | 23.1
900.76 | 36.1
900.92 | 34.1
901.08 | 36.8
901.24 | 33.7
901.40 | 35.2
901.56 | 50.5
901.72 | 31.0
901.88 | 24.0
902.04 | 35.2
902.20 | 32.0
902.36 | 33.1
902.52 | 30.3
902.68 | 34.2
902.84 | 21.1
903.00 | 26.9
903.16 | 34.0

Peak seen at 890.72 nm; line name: [N II]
